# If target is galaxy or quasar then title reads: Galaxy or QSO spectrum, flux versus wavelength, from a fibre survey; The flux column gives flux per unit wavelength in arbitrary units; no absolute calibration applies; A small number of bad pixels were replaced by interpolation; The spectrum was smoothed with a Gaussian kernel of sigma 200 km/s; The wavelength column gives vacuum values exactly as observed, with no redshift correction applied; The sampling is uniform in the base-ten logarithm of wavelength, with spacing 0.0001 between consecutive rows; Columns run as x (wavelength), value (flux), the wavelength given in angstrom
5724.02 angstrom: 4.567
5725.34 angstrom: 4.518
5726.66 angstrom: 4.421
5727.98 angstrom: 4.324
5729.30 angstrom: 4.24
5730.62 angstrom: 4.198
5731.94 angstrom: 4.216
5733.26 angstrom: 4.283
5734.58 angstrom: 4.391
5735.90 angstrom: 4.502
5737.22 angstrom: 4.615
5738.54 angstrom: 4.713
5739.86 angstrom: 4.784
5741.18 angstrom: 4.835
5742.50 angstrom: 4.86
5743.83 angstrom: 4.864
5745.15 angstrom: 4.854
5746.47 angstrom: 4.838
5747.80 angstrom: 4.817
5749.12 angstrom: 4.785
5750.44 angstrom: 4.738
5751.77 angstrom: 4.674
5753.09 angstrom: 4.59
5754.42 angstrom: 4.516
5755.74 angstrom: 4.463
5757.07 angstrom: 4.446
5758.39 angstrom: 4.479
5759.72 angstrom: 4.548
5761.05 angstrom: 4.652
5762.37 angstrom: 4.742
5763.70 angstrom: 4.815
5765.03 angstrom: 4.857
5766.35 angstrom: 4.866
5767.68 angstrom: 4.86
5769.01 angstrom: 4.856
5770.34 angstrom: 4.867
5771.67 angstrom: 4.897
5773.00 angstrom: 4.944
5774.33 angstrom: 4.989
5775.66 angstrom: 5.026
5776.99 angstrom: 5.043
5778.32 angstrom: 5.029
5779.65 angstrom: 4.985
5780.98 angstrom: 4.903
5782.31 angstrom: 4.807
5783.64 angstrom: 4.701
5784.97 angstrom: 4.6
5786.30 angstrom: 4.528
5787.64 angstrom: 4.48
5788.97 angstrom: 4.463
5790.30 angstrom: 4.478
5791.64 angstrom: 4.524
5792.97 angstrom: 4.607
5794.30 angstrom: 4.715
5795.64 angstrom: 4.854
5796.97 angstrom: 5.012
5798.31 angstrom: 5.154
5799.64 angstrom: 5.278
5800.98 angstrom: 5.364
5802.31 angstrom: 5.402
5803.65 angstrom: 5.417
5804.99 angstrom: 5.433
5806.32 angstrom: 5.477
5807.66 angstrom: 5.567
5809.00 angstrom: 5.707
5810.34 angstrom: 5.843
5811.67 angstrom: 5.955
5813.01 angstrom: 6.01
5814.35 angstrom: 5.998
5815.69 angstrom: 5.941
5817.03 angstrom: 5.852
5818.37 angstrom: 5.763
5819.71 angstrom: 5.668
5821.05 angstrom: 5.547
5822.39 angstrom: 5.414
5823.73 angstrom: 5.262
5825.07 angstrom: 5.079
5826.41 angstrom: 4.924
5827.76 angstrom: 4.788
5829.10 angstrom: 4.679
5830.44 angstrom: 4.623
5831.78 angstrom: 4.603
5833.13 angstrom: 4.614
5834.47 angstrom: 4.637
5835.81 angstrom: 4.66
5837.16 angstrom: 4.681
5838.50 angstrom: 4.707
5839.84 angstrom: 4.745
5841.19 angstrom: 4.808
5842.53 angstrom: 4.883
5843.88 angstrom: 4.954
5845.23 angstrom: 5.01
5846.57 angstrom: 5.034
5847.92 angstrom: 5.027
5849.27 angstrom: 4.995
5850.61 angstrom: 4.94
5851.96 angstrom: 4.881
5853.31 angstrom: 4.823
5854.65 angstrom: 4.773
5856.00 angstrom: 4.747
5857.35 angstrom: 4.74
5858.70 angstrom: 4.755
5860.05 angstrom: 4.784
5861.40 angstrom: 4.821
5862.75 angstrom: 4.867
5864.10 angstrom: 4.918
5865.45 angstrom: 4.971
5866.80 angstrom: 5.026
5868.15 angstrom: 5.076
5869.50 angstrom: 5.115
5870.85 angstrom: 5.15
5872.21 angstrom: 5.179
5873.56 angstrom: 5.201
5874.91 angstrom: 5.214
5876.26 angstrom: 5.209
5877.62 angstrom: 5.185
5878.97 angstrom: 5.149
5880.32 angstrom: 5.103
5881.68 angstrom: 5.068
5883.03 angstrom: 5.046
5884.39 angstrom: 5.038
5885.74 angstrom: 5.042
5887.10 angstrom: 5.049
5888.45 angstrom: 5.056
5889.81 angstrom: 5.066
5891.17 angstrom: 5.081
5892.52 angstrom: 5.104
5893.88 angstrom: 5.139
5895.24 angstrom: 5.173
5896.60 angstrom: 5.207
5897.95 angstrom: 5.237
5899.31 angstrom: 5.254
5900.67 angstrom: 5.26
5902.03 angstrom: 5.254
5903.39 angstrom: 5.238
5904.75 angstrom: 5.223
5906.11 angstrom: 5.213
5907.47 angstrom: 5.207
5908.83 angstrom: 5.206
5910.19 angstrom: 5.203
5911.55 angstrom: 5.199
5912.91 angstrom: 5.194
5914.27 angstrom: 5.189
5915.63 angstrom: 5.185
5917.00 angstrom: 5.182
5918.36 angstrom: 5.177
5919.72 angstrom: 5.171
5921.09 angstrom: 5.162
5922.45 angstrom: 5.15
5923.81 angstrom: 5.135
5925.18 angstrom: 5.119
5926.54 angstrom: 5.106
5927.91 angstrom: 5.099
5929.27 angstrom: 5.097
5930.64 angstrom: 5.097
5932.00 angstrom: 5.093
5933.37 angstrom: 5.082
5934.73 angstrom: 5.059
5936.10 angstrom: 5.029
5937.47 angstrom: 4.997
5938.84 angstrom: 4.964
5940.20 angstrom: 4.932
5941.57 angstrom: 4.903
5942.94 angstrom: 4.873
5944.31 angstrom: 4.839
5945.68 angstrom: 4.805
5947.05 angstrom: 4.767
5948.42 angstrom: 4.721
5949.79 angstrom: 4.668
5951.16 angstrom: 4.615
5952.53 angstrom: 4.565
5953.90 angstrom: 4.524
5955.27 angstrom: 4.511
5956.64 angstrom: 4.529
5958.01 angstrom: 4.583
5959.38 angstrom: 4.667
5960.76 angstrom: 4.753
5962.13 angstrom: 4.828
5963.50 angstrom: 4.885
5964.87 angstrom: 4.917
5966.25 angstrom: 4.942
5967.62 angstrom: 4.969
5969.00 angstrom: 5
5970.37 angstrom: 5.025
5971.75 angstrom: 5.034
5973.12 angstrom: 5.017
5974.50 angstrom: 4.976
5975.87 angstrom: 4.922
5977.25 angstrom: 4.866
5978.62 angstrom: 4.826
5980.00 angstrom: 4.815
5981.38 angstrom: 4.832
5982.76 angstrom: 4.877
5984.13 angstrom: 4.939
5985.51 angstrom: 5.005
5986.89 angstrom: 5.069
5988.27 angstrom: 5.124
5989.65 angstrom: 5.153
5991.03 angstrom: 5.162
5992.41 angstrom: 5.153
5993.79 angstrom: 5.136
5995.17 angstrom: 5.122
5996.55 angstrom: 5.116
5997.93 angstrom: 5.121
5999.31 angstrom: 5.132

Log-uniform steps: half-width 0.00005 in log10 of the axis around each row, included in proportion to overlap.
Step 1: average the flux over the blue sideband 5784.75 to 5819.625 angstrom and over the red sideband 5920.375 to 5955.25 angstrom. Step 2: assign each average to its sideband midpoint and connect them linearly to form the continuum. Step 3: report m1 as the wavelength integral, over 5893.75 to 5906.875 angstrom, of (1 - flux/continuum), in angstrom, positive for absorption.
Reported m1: -0.5 angstrom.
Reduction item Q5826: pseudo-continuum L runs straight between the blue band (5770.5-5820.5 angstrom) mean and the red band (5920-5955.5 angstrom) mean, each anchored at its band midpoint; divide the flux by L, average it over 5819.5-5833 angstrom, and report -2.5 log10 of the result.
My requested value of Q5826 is 0.02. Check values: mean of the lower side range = 5.17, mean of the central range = 5.02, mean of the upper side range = 4.93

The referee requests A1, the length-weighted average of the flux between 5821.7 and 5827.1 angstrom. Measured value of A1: 5.17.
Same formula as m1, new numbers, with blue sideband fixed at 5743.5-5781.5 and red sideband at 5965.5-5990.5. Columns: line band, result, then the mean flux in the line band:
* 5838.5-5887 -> -1.0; 4.98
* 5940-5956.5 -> 0.8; 4.71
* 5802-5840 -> -3.5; 5.28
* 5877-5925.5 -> -2.5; 5.16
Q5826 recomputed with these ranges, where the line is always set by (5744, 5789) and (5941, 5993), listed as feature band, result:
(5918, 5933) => -0.06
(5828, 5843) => 0.02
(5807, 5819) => -0.22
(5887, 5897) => -0.06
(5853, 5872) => -0.02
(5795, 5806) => -0.10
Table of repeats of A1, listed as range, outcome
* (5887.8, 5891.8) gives 5.06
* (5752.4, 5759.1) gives 4.5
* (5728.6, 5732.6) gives 4.22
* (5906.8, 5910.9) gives 5.21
